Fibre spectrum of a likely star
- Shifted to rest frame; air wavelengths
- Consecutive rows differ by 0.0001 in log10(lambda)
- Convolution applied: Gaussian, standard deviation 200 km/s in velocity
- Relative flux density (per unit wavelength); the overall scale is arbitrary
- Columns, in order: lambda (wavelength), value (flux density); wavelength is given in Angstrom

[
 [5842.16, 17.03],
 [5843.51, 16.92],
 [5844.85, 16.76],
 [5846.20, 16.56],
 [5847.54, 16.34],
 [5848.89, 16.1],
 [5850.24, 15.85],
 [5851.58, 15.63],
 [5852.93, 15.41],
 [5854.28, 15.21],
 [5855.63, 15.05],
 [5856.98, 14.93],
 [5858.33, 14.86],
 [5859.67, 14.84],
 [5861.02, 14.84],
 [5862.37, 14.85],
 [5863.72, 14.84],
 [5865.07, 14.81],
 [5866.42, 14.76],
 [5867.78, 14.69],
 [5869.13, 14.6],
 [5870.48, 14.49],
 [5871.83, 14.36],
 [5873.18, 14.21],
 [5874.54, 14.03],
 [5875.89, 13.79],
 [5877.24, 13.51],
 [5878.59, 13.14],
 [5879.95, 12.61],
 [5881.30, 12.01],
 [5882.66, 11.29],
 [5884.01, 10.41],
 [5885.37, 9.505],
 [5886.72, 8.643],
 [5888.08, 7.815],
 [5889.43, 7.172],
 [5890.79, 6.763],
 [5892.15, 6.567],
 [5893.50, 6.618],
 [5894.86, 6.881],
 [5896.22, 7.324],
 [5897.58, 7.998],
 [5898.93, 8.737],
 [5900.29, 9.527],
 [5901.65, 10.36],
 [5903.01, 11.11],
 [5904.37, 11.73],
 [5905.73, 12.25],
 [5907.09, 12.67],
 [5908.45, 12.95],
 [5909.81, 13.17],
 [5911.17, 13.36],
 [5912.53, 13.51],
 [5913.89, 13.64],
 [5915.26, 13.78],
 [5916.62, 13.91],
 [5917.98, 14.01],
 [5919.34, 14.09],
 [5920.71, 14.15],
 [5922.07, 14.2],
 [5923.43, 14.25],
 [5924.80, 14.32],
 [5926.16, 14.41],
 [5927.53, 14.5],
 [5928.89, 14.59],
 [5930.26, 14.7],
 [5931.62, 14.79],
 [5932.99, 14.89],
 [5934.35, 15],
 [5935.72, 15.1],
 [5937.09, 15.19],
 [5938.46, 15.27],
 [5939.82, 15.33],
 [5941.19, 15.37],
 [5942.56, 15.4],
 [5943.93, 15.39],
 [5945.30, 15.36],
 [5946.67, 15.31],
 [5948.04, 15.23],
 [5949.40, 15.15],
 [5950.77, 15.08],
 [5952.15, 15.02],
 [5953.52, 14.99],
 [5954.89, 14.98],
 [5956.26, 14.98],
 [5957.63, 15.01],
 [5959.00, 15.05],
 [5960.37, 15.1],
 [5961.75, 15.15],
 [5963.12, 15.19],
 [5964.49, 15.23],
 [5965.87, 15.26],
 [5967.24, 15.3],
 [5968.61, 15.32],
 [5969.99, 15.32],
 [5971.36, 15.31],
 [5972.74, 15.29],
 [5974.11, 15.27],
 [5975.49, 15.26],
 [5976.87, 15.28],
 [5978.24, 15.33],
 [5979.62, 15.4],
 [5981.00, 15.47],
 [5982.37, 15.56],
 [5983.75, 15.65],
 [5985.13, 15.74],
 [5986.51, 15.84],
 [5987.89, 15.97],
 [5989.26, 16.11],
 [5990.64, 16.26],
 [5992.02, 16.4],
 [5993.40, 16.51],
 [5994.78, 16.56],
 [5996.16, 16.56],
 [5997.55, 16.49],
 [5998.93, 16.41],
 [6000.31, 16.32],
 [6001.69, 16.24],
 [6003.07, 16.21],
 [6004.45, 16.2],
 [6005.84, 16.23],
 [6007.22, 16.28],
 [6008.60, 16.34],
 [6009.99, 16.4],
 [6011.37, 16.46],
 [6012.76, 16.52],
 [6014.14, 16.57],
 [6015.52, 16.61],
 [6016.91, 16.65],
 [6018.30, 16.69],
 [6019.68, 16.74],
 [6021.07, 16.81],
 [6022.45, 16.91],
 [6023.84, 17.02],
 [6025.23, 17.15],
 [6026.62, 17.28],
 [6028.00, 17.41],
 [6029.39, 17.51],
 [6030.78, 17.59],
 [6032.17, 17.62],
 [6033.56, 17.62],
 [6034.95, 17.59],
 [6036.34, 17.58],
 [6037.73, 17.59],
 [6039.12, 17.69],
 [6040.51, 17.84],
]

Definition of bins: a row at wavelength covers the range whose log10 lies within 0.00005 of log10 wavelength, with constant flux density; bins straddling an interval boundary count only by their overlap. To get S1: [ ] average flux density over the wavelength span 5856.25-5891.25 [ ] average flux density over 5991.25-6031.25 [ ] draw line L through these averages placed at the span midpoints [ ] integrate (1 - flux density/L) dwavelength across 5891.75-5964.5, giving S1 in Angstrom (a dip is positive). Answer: 4.5 Angstrom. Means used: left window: 12.8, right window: 16.7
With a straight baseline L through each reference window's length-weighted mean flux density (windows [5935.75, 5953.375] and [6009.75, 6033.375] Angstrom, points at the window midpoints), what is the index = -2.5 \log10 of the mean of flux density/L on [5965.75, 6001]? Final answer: 0.02 mag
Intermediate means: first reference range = 15.2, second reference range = 17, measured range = 15.8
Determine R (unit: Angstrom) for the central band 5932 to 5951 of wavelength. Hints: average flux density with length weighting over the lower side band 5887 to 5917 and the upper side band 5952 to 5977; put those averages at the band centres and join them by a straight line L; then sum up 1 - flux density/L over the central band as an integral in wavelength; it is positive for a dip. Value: -2.62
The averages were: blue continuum 10.3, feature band 15.2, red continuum 15.2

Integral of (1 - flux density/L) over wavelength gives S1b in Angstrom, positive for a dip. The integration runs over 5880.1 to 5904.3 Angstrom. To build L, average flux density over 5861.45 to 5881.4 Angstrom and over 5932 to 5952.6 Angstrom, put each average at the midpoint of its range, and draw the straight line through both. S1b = 9.3 Angstrom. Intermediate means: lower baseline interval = 14.1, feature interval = 8.91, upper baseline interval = 15.2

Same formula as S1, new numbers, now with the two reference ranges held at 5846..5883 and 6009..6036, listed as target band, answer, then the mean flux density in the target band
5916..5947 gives 1.67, 14.8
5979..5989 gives 0.44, 15.7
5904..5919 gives 2.02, 13.2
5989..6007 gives 0.30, 16.3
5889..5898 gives 4.79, 7.01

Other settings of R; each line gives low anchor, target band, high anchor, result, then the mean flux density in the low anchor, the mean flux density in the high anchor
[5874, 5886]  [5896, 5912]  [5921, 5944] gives 2.86 Angstrom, 12.2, 14.8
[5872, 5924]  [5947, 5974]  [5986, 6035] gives -1.61 Angstrom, 11.4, 16.7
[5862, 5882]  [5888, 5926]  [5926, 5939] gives 8.53 Angstrom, 14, 14.8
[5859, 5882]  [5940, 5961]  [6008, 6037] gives 0.64 Angstrom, 14.1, 17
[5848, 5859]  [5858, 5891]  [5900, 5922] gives 4.09 Angstrom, 15.4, 12.9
